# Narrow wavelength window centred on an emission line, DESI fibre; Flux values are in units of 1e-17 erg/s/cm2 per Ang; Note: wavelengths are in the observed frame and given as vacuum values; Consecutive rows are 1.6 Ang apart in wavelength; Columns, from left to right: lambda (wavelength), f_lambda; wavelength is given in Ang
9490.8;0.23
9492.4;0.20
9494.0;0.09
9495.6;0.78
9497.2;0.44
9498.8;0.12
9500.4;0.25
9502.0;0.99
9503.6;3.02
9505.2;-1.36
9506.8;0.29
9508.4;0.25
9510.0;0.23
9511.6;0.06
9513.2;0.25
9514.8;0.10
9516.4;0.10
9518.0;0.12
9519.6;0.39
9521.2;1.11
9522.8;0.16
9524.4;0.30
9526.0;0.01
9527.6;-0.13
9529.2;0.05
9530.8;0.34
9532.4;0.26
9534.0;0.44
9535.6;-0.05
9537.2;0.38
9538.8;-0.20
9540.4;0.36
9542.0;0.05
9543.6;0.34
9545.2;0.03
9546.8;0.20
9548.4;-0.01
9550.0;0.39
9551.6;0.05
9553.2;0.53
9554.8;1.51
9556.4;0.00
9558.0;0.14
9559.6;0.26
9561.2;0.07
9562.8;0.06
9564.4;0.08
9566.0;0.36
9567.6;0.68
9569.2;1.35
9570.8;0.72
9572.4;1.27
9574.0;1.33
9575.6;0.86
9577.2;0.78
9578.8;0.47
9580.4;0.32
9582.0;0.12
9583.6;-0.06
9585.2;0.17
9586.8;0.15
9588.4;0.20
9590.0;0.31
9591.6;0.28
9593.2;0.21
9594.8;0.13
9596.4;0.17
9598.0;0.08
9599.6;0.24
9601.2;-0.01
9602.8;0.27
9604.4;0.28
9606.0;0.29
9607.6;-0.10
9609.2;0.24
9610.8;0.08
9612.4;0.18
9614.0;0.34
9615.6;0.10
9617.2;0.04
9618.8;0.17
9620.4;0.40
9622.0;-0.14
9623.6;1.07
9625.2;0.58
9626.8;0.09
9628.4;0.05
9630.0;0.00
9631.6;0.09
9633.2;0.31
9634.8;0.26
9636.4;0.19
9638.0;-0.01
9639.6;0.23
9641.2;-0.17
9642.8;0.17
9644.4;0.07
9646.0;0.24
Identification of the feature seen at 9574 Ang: [O III] 5007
